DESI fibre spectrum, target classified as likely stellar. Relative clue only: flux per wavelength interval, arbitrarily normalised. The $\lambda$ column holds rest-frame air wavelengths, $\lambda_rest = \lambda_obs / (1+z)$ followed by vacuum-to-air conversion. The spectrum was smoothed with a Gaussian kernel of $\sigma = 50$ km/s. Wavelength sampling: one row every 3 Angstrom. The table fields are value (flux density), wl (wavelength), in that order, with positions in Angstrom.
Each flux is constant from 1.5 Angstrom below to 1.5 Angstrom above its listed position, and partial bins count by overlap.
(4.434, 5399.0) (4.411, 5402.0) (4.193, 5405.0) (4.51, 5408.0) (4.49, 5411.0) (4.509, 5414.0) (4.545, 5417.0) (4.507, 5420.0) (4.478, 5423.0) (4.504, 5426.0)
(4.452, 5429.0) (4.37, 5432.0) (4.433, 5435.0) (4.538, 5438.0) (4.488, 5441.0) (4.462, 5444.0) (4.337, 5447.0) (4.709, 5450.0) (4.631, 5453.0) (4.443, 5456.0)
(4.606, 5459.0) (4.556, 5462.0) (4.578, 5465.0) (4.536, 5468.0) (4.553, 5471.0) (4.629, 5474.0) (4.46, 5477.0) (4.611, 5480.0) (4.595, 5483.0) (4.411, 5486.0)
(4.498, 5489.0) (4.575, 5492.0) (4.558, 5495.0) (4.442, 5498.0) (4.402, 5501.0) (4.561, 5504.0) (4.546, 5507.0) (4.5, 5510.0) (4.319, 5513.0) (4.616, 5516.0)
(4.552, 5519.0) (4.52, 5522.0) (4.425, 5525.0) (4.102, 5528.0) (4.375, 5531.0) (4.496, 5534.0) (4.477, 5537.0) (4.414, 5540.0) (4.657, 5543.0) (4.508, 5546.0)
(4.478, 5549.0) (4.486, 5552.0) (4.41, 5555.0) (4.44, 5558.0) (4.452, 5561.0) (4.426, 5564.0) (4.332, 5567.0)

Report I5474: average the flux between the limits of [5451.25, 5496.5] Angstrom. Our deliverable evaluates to 4.55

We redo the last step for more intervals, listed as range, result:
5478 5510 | 4.52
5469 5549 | 4.49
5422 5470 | 4.51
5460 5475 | 4.57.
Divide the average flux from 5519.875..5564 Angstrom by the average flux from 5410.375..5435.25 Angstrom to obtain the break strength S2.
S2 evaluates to 0.99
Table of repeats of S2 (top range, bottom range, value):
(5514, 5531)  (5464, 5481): 0.97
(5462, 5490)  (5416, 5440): 1.01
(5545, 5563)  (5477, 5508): 0.99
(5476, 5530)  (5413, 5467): 0.99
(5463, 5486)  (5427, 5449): 1.02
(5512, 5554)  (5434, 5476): 0.98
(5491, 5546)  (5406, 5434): 1.00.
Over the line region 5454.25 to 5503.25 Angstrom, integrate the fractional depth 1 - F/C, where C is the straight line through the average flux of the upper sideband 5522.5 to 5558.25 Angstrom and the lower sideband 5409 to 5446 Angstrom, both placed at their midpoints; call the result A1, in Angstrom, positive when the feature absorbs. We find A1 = -0.7 Angstrom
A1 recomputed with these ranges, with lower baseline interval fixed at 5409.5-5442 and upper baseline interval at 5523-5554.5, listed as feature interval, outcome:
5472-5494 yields -0.39 Angstrom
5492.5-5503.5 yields -0.07 Angstrom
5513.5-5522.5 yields -0.18 Angstrom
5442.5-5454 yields -0.14 Angstrom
